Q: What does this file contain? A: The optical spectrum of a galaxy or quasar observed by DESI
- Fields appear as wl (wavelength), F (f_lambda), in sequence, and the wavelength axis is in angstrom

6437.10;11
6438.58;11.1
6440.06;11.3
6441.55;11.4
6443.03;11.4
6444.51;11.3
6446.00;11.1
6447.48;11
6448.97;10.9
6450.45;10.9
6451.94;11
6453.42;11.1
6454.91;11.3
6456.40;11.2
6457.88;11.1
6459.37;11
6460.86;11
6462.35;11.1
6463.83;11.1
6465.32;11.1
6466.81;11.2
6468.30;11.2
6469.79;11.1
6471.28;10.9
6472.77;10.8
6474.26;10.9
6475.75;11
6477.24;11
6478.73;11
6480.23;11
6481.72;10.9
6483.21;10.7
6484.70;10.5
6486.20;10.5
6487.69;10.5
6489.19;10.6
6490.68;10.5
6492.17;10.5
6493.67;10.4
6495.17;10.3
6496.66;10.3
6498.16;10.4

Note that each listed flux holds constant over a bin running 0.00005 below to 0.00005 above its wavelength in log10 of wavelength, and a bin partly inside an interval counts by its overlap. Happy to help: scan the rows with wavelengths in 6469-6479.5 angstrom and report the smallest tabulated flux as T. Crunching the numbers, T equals 10.8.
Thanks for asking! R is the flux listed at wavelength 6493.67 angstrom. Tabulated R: 10.4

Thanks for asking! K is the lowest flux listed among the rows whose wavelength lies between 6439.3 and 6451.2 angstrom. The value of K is 10.9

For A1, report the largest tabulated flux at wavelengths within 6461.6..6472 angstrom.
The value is 11.2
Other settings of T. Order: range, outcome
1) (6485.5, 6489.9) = 10.5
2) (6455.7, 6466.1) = 11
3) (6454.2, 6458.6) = 11.1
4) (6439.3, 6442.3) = 11.3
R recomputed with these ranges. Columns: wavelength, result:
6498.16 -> 10.4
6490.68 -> 10.5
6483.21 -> 10.7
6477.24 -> 11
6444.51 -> 11.3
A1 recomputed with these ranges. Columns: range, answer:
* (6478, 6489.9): 11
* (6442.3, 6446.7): 11.4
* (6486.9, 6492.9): 10.6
